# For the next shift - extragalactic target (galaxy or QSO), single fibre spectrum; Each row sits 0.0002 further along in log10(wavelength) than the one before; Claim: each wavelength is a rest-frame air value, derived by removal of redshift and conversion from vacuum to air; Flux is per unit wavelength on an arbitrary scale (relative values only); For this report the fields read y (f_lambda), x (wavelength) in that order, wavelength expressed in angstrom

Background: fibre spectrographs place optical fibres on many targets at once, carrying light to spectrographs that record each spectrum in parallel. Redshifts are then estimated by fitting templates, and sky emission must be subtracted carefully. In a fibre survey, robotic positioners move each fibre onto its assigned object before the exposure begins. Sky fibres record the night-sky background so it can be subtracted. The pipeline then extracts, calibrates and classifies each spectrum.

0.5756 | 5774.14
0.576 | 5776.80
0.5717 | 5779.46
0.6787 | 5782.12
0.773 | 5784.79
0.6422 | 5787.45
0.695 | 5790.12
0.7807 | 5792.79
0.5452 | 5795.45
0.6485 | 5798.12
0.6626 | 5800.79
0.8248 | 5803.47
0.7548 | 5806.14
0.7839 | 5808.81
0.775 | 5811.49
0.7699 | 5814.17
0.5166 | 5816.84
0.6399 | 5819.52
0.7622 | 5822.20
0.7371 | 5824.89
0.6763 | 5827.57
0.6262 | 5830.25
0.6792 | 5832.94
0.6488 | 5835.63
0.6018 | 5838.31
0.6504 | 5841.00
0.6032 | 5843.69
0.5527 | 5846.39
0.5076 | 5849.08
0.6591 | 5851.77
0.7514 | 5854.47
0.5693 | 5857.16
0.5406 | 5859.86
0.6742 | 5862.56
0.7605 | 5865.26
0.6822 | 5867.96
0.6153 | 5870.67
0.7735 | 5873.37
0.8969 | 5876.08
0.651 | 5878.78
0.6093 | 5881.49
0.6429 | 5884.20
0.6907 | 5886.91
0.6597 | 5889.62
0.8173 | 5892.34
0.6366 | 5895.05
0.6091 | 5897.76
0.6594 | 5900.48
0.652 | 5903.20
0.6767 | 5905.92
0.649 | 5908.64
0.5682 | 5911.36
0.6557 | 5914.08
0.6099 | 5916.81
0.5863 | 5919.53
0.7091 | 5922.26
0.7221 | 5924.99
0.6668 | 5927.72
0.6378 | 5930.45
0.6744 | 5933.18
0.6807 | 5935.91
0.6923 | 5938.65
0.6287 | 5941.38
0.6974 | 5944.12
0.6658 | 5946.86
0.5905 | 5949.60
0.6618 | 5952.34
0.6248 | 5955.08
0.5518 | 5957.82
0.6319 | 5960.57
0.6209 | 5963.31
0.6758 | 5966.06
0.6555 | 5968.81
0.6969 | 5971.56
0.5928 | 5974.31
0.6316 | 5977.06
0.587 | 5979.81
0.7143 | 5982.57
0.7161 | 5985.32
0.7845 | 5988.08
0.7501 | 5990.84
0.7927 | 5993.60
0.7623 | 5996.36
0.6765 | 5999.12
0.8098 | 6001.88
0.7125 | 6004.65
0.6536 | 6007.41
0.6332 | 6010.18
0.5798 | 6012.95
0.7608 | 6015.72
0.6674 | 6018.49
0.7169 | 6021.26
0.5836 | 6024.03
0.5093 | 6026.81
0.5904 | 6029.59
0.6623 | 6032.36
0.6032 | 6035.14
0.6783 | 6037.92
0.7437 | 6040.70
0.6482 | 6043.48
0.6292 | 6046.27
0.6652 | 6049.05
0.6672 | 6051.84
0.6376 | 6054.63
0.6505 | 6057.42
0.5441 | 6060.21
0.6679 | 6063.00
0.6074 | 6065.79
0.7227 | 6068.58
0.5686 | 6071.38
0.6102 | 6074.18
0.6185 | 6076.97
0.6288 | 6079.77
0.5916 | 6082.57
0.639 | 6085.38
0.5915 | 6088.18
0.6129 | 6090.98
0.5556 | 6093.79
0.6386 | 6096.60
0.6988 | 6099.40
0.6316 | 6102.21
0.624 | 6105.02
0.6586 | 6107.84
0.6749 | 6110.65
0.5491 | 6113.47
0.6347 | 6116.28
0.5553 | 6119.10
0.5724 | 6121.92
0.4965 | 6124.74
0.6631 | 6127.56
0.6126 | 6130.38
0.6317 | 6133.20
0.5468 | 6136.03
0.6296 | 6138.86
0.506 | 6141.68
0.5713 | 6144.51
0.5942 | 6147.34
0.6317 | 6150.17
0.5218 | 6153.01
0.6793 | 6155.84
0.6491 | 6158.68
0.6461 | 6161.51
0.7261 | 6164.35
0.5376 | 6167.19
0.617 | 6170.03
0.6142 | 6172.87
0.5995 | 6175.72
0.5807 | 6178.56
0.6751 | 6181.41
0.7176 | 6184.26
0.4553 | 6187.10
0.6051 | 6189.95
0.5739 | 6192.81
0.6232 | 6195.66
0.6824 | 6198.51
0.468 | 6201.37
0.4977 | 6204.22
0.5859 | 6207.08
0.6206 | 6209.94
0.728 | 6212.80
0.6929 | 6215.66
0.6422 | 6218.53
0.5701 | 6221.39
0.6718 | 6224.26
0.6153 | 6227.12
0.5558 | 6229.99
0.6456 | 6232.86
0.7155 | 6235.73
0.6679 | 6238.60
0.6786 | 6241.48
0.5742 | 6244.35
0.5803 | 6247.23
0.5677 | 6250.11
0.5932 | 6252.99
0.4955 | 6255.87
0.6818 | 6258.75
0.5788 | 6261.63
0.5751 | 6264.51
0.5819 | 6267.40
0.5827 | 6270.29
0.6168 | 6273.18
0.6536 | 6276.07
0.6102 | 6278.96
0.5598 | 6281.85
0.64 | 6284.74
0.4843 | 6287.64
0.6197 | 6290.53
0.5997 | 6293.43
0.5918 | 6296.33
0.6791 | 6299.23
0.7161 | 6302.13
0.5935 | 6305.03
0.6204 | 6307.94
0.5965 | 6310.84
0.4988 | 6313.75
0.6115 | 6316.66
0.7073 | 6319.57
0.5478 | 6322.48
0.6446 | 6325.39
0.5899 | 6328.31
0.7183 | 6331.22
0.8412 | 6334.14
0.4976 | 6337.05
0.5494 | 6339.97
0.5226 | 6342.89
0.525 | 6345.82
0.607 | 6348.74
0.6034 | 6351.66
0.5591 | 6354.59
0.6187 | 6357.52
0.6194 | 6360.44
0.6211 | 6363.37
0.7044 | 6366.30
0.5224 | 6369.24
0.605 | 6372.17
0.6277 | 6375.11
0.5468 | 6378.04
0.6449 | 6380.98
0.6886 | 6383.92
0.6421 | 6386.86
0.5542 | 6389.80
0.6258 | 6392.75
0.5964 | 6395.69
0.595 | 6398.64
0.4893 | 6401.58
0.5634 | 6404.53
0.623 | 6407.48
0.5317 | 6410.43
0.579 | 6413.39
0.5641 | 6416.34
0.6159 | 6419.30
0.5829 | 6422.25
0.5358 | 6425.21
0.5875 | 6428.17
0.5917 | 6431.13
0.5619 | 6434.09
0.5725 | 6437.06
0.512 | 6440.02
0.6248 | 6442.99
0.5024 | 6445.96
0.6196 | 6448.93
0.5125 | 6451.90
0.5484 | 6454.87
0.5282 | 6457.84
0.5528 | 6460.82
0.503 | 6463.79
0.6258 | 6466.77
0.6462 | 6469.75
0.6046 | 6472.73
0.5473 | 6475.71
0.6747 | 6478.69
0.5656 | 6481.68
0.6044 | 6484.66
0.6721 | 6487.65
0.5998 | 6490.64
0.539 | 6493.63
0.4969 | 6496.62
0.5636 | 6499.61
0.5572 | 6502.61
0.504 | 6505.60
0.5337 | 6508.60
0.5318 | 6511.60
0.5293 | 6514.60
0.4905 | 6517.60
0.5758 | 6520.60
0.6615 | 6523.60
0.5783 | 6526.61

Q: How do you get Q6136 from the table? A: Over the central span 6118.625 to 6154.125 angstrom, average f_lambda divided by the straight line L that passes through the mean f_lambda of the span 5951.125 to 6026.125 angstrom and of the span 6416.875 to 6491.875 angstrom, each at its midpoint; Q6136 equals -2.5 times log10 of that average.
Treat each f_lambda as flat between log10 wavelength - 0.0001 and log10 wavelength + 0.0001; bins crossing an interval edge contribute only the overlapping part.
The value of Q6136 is 0.113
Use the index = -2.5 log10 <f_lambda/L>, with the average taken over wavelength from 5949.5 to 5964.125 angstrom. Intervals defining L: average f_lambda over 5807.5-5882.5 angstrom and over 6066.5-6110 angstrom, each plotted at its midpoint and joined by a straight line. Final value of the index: 0.06 mag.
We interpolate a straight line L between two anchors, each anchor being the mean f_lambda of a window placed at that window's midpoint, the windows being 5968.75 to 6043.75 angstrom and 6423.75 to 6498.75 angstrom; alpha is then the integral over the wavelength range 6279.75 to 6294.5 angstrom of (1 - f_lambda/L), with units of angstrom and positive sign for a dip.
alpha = 0.7 angstrom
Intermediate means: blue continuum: 0.676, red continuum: 0.573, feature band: 0.582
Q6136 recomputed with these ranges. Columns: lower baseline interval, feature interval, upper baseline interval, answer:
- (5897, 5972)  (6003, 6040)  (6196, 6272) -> -0.01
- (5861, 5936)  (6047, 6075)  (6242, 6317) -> 0.01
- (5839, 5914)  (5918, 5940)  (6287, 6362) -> -0.03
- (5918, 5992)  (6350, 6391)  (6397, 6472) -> -0.06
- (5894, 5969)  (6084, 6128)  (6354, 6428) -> 0.03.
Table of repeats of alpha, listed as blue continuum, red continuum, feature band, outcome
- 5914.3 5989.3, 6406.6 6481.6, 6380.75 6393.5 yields -1.0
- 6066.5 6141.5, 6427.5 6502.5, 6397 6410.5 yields 0.4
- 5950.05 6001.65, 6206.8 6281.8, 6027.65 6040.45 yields 0.5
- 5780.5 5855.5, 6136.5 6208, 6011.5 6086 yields -1.3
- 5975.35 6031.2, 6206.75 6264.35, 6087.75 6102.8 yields 0.8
